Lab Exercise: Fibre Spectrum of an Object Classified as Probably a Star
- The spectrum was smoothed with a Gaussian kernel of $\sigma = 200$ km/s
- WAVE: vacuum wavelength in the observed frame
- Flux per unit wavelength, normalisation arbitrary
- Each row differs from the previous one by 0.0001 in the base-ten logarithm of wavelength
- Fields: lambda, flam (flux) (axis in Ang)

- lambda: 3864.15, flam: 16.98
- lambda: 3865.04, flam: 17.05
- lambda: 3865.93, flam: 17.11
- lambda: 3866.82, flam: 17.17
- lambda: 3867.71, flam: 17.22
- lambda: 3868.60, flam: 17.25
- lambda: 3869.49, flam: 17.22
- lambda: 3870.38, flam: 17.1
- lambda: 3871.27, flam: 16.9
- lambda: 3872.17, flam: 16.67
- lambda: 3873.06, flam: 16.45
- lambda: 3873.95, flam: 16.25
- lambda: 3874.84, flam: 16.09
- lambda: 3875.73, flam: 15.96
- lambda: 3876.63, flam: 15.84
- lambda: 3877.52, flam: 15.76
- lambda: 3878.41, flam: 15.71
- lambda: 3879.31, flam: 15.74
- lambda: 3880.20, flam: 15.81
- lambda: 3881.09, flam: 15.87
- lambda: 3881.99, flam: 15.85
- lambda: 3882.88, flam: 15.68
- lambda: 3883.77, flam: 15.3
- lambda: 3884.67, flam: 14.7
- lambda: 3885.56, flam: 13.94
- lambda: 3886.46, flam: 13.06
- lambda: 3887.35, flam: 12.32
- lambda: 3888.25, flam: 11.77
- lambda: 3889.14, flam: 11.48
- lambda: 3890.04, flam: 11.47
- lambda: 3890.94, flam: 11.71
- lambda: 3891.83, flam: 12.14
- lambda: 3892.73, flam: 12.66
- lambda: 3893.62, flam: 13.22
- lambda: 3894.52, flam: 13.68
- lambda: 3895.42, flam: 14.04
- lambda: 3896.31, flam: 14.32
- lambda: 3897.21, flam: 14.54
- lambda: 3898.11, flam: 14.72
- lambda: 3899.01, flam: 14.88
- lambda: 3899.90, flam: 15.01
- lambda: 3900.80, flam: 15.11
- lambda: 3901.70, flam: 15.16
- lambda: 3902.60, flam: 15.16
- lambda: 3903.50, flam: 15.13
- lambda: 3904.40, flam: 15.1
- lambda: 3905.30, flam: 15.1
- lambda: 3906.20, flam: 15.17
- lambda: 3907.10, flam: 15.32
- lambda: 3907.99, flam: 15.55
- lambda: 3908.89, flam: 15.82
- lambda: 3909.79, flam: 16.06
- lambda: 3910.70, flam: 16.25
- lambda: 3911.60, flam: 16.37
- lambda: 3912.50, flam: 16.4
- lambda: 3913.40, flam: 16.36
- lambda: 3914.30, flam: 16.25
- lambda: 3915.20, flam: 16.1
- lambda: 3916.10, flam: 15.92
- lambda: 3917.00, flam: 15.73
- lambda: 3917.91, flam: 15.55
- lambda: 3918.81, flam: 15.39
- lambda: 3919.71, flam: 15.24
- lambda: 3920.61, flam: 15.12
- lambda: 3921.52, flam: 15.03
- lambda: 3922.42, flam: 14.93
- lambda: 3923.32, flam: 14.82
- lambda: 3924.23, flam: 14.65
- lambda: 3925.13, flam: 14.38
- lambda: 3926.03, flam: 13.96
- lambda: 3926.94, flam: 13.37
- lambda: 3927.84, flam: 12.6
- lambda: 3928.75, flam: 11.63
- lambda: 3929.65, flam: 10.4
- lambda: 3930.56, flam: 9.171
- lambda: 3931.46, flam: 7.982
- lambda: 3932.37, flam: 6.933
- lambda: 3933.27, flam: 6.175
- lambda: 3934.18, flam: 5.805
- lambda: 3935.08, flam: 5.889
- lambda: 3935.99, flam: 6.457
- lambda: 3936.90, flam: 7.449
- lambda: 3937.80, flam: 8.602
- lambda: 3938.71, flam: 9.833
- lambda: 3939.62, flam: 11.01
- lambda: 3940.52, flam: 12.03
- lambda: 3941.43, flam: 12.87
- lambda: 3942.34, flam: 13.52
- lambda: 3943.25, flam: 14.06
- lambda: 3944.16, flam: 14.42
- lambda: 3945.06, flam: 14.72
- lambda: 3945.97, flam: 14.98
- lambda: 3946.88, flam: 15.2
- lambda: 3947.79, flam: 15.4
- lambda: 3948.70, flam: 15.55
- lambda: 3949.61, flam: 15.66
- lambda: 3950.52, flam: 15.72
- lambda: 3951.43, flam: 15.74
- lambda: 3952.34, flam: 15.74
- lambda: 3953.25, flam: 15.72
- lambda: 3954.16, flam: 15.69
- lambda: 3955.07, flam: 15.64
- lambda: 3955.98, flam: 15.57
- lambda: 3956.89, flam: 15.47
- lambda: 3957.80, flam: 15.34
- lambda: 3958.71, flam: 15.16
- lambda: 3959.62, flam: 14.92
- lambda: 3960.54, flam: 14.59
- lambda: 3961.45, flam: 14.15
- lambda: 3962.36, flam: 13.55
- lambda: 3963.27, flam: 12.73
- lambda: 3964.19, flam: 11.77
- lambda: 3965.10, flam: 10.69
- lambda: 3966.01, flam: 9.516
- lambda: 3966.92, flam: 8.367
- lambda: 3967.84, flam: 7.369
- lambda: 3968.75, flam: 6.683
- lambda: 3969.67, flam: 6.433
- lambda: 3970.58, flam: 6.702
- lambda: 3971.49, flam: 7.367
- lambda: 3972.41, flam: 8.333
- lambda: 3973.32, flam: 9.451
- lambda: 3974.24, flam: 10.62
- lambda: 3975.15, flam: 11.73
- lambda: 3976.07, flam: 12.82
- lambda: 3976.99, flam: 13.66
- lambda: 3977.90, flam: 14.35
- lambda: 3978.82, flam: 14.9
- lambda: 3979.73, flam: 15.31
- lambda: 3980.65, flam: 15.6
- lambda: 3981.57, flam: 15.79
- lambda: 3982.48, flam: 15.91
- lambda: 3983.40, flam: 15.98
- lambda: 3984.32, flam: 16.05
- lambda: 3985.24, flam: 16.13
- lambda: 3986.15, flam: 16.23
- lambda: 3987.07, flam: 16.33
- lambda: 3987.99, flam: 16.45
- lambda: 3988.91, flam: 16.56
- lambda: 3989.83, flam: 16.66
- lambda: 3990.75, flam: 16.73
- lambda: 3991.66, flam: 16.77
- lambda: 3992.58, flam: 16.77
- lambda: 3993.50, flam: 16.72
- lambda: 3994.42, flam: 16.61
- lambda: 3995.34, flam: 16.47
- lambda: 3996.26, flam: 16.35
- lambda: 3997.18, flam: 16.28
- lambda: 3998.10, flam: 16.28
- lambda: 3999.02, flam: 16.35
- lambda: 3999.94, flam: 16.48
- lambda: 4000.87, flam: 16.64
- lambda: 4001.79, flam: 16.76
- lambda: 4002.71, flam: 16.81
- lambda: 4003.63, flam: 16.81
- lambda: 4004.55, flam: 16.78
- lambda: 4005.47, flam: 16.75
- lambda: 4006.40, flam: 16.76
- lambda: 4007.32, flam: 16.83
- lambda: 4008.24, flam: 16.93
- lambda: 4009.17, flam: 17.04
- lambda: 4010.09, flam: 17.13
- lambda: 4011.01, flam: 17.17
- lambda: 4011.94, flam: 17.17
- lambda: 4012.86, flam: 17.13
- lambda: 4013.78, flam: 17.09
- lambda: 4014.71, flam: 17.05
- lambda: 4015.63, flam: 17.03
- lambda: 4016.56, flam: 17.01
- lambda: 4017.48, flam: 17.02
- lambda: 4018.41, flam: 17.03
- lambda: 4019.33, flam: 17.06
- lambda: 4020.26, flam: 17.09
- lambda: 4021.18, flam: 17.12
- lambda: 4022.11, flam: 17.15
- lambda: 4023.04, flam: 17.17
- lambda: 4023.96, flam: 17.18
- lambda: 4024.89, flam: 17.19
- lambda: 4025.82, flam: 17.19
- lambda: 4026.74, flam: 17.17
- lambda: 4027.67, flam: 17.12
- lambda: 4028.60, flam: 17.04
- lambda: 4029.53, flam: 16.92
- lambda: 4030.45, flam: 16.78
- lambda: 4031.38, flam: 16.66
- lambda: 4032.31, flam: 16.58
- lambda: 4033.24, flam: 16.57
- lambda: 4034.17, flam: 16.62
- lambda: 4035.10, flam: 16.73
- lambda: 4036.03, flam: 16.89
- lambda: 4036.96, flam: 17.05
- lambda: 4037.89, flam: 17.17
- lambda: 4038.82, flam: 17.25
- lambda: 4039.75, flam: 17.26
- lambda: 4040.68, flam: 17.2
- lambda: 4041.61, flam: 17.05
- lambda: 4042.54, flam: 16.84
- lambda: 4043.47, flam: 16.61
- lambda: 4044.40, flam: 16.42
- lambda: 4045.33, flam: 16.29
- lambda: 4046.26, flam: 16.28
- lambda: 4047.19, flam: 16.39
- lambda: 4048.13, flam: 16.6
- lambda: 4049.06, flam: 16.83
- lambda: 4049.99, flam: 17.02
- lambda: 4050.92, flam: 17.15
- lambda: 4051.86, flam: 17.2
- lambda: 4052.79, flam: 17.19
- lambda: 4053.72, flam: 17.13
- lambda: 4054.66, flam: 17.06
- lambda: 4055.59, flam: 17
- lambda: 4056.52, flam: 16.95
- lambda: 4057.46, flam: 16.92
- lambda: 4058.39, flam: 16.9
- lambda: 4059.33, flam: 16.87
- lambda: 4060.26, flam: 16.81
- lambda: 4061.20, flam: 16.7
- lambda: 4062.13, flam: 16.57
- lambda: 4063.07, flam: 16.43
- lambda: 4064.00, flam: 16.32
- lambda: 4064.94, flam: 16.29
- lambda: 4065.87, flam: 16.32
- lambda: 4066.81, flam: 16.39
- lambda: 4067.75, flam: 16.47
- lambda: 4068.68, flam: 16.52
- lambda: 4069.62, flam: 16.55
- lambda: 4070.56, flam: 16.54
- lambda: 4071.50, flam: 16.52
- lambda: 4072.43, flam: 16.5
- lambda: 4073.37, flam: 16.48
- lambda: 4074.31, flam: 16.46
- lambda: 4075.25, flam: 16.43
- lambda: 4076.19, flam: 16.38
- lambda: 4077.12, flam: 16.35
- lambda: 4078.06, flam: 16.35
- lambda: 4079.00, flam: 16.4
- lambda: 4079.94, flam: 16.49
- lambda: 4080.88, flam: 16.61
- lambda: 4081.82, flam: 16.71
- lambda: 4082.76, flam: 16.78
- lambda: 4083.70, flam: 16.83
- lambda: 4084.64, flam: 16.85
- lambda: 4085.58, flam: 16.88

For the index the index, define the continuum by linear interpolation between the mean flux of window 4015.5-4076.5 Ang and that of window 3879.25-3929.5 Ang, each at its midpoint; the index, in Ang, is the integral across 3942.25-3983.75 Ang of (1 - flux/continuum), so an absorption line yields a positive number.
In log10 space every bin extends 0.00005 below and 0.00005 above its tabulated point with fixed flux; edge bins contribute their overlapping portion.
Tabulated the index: 6.1 Ang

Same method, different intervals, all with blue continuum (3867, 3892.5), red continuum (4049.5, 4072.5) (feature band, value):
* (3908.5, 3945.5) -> 6.4 Ang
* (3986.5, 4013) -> -0.9 Ang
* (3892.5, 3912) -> 0.4 Ang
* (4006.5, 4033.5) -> -1.1 Ang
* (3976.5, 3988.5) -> 0.3 Ang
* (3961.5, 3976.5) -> 5.8 Ang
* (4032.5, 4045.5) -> -0.3 Ang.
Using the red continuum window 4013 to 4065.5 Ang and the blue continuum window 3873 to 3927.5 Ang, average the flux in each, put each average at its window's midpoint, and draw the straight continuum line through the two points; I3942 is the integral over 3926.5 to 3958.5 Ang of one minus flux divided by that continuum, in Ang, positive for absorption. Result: 6.4 Ang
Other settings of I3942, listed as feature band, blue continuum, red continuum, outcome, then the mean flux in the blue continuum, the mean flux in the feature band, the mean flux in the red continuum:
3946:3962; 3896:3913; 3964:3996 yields -1.5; 15.3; 15.3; 13.3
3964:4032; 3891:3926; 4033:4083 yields 3.6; 15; 15.2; 16.7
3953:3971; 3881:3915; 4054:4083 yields 3.6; 14.5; 12.3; 16.6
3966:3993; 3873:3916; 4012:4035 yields 5.3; 14.8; 13.1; 17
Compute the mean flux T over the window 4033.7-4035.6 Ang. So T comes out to 16.7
